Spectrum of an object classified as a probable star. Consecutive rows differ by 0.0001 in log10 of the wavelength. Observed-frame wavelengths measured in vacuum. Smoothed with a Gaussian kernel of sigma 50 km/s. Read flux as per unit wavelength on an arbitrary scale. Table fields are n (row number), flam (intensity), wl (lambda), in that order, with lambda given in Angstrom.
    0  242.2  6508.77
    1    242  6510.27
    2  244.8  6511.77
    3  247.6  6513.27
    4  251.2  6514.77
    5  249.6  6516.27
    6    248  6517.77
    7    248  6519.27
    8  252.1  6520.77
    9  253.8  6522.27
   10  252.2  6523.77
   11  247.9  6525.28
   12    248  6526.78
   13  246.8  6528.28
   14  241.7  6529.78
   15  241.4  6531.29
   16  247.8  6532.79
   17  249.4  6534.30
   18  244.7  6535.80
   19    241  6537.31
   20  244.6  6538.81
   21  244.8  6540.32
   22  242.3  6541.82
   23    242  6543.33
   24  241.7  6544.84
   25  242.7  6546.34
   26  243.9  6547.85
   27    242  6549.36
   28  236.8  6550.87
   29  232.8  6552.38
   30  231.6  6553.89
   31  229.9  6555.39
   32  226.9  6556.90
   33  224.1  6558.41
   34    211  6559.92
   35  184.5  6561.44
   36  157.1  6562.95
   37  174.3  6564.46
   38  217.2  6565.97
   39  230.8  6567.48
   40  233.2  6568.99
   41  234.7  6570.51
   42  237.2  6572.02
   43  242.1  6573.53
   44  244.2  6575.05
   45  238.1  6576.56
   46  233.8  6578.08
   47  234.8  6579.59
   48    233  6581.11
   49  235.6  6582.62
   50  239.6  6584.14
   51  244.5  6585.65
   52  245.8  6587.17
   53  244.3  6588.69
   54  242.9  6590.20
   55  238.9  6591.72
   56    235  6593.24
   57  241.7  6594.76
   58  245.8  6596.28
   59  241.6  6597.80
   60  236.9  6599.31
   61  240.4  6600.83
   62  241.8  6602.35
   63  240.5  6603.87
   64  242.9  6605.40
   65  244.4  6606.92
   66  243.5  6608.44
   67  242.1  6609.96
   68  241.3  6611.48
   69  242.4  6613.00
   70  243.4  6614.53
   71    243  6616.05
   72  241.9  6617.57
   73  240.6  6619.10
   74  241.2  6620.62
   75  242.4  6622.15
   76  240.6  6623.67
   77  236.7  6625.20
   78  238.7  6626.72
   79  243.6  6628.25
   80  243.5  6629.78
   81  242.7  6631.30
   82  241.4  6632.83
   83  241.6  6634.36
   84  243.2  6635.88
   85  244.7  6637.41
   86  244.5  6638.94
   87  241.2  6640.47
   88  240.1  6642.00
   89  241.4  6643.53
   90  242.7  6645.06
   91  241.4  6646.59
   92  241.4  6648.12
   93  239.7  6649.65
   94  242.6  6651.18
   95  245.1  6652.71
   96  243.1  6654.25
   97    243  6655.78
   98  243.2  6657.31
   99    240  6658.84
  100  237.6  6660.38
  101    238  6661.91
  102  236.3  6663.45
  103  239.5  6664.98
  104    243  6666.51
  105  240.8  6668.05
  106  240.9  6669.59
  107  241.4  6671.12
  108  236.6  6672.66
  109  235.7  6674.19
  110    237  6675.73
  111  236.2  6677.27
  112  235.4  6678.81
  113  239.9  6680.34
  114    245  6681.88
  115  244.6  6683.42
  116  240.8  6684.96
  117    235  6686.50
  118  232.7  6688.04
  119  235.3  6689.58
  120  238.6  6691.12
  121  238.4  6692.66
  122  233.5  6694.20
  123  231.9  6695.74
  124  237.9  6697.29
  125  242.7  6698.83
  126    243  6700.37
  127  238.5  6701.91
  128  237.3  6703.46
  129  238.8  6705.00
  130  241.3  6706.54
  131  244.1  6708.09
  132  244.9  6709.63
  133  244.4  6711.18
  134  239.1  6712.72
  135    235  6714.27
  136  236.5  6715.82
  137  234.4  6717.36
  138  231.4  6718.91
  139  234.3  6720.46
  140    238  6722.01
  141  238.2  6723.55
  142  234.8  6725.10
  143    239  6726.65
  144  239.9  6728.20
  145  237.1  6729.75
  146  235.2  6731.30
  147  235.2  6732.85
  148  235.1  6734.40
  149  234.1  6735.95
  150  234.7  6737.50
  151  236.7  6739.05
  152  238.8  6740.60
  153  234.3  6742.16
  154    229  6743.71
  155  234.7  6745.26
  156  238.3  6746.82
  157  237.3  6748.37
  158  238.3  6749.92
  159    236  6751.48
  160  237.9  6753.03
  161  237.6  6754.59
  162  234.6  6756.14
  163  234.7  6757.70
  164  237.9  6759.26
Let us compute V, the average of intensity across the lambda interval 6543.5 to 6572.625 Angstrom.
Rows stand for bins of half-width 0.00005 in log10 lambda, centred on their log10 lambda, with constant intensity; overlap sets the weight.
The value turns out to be 223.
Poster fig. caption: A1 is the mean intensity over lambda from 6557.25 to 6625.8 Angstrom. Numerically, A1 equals 234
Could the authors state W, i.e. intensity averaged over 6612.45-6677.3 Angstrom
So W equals 241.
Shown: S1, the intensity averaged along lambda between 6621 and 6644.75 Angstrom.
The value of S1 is 242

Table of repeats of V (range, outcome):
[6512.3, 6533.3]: 248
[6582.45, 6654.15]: 242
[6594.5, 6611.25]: 242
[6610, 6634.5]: 242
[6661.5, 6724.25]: 238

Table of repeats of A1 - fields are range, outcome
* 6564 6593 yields 235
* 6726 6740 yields 236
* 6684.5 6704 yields 237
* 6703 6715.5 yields 241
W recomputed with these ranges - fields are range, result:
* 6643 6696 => 239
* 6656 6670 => 240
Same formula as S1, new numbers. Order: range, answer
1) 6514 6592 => 236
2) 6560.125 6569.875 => 200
